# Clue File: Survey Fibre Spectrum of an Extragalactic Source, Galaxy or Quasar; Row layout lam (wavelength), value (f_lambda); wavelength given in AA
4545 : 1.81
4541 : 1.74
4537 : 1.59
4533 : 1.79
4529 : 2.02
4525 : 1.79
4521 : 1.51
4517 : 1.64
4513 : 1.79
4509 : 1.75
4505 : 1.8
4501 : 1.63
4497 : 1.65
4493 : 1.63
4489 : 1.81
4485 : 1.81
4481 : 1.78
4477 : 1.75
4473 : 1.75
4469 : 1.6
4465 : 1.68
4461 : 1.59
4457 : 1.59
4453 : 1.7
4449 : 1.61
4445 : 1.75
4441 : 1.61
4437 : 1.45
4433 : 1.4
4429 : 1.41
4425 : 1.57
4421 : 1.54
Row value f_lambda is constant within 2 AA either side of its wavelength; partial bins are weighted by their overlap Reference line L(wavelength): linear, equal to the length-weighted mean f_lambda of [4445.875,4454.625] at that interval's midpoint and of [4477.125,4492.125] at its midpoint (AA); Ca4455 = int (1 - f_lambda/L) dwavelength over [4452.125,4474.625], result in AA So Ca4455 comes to 0.81 AA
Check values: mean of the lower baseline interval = 1.67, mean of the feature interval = 1.65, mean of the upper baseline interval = 1.78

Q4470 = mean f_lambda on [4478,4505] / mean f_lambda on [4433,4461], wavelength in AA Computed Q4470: 1.1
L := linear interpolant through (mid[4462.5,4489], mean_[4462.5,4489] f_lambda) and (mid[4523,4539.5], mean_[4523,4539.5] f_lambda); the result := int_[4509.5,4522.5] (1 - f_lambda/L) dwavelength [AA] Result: 0.8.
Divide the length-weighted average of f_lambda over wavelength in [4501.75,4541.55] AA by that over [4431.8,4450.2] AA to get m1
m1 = 1.11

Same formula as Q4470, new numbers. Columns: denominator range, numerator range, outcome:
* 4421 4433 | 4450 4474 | 1.11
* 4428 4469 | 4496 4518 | 1.08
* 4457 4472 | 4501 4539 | 1.07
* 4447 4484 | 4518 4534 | 1.06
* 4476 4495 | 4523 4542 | 1.02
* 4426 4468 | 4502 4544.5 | 1.10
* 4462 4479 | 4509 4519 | 1.02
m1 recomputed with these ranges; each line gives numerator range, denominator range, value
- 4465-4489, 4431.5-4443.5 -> 1.16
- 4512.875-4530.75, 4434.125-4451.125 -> 1.09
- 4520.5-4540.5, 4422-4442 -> 1.18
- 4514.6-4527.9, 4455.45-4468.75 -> 1.04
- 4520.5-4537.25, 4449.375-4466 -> 1.09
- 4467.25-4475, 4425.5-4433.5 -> 1.17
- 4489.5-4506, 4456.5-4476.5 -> 1.02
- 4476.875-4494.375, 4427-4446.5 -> 1.16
